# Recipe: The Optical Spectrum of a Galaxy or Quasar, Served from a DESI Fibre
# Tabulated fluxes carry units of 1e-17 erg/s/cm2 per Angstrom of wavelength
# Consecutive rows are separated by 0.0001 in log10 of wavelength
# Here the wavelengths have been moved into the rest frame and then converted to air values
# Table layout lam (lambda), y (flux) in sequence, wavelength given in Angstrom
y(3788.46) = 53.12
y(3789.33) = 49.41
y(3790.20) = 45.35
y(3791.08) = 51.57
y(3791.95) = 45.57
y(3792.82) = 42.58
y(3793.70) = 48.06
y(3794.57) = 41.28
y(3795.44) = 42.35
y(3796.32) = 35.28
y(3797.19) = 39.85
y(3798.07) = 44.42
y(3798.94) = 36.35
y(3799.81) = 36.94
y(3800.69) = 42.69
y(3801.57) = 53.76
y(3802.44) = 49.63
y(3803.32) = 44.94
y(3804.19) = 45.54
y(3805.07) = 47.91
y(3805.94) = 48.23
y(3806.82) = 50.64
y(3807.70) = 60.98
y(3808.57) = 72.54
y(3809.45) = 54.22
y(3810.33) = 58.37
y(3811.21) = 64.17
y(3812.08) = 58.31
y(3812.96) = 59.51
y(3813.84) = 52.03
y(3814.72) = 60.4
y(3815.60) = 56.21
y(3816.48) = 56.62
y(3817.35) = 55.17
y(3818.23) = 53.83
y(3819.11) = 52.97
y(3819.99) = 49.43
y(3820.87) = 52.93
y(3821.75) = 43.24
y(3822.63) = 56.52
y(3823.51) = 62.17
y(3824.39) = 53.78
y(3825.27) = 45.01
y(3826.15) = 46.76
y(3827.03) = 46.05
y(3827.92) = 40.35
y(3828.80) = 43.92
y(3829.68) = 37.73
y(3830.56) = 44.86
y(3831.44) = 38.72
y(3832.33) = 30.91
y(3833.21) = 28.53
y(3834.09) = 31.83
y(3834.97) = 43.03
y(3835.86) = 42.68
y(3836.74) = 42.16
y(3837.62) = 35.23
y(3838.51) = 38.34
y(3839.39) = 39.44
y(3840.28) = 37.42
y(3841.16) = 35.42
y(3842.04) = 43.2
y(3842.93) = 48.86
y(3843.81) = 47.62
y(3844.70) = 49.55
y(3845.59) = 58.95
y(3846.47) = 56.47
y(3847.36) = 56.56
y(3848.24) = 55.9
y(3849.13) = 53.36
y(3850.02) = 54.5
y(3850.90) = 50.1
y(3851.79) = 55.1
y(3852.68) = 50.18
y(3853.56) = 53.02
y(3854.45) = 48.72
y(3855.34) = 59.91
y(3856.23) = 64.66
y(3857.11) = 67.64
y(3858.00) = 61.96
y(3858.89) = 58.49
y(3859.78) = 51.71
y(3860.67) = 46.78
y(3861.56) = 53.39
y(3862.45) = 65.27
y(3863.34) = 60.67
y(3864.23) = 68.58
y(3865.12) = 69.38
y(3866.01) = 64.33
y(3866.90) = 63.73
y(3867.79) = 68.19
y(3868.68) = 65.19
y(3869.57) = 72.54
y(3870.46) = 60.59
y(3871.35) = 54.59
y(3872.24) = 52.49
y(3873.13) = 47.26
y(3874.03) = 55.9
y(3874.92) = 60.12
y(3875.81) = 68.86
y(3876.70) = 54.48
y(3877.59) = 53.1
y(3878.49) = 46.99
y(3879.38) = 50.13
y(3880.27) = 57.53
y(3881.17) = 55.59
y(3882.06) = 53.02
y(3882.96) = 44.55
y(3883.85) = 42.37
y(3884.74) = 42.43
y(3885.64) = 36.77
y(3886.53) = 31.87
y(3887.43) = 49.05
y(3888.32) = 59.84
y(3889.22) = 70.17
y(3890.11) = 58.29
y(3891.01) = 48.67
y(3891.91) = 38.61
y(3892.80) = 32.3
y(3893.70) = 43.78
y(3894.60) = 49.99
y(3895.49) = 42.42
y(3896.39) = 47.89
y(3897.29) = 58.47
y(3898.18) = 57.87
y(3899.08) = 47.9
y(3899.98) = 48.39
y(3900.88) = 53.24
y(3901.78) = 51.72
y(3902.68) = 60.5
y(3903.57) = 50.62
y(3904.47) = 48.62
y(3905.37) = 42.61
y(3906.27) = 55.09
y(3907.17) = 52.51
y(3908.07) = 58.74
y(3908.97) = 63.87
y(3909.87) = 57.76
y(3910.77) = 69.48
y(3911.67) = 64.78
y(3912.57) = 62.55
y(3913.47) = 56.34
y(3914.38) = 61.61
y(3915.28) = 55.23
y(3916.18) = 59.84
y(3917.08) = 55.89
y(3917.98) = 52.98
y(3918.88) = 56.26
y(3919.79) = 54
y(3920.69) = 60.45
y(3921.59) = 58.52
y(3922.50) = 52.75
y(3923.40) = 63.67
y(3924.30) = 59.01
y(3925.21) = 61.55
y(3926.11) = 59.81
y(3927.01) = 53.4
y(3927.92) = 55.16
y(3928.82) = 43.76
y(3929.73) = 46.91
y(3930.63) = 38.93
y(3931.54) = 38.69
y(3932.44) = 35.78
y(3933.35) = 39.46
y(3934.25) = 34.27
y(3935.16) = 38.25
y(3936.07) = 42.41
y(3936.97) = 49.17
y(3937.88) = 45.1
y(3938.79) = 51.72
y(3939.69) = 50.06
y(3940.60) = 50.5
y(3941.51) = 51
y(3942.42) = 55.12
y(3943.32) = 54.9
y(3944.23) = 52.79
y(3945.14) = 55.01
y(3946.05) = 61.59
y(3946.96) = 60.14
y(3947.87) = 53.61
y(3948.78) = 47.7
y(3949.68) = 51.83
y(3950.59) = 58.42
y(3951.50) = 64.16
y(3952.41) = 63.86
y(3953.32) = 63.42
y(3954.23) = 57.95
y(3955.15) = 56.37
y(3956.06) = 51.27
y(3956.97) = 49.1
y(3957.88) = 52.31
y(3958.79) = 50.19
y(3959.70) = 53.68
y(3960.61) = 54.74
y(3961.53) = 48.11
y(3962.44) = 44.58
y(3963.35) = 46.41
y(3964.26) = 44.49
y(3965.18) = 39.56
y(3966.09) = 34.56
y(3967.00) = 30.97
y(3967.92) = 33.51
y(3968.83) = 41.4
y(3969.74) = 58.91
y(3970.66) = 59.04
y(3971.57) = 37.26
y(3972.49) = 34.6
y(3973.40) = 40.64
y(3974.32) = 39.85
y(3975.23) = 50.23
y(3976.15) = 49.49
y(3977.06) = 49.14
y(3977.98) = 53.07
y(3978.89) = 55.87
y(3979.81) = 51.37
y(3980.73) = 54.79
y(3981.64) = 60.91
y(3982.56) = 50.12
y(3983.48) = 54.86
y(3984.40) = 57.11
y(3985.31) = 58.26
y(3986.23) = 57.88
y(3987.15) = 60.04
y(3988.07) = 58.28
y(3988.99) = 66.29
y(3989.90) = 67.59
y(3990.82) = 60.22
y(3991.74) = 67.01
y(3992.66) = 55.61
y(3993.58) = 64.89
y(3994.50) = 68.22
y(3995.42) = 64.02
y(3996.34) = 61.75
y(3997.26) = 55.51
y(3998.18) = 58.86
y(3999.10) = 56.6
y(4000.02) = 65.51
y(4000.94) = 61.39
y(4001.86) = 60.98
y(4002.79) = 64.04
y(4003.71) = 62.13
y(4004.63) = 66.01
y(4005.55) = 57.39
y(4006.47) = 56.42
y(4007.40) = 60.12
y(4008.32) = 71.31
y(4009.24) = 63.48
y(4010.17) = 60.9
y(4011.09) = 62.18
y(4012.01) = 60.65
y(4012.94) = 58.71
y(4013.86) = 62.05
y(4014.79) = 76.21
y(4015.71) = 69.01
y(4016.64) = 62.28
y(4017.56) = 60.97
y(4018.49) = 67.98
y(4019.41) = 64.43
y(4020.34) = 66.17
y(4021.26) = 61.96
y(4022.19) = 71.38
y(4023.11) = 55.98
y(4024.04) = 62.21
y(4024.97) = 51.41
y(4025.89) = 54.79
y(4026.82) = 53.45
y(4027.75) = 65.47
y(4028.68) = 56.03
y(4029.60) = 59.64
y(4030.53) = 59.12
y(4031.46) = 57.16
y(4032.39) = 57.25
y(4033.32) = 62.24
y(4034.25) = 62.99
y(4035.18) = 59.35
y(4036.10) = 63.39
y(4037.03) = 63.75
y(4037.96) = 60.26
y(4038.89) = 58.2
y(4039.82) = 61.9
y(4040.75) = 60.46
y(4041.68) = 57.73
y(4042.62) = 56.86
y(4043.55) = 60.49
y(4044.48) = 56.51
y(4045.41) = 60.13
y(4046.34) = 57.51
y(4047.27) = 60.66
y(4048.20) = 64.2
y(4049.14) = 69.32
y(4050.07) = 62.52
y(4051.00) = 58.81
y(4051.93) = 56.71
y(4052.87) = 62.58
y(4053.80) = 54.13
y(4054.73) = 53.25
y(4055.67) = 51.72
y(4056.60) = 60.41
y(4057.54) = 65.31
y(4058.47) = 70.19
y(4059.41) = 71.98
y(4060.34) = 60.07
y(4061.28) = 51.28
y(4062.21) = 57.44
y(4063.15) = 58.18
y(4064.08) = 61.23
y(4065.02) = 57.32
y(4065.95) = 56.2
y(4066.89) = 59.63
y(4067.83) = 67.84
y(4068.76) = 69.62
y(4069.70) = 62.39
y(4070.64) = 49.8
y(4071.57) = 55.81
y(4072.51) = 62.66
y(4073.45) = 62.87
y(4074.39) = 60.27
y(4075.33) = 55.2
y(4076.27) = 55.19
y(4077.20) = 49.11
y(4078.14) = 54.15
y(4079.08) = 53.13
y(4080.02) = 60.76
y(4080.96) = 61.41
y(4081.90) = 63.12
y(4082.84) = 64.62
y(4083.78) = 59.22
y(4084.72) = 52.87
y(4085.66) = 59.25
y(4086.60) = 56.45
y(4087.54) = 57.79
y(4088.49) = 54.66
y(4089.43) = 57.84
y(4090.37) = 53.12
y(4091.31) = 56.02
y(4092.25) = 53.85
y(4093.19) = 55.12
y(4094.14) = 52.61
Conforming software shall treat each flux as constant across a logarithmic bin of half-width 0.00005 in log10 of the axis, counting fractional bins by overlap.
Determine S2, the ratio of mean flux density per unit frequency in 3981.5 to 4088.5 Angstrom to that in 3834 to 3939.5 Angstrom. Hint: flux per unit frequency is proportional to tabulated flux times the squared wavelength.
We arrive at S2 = 1.2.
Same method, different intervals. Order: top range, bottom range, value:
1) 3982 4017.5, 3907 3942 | 1.21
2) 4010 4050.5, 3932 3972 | 1.29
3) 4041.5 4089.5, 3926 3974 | 1.29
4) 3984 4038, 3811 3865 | 1.33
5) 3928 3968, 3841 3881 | 0.90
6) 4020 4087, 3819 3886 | 1.28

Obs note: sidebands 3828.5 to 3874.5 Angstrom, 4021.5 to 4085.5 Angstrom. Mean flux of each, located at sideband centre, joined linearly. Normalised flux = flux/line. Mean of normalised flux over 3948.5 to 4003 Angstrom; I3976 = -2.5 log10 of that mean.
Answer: 0.05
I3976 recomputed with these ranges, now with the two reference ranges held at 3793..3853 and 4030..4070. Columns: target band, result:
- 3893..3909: 0.02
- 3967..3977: 0.26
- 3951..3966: 0.07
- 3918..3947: 0.07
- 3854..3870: -0.22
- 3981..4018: -0.07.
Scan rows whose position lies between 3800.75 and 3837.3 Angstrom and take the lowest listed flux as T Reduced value 28.53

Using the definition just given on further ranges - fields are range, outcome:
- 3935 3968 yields 30.97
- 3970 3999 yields 34.6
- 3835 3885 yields 35.23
